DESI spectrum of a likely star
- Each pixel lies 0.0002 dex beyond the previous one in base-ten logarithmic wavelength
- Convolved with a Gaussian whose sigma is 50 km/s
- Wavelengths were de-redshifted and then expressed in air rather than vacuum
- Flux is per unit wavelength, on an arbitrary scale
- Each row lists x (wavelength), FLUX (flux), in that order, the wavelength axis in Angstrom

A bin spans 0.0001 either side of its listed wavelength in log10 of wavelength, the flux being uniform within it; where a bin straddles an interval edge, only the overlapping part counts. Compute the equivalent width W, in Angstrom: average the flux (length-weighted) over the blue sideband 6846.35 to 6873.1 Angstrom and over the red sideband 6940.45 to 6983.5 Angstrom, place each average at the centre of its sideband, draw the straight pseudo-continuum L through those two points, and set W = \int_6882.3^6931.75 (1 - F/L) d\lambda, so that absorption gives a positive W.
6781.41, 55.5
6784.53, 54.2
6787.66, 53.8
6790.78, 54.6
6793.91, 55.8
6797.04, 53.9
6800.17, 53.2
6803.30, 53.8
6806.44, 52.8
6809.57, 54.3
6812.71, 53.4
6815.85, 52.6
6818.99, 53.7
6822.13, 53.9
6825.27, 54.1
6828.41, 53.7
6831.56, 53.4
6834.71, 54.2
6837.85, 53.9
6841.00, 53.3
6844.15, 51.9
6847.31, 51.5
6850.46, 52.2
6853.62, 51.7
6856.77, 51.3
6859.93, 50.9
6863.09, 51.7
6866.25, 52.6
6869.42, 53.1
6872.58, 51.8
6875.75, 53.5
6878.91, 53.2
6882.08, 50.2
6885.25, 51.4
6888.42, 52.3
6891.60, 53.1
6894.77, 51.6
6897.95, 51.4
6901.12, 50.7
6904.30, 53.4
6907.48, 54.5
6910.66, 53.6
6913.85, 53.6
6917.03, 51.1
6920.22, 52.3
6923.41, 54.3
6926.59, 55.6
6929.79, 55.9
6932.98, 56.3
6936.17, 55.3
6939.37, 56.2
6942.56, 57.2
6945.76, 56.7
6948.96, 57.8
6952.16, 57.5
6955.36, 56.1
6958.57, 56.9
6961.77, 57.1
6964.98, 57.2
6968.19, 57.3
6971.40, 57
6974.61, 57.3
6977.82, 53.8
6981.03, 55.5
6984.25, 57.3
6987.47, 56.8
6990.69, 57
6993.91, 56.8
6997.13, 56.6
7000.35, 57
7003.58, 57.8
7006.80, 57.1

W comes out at 1.1 Angstrom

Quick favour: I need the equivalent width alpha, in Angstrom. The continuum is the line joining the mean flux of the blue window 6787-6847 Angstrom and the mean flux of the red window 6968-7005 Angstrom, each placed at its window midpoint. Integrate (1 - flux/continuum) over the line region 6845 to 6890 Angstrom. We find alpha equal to 2.1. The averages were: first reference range 53.7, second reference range 56.7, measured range 52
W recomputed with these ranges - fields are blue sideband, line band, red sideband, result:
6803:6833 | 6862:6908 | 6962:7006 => 2.2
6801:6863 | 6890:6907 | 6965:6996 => 0.7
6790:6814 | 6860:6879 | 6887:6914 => 0.2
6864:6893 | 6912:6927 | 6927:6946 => 0.5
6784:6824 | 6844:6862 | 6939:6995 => 1.0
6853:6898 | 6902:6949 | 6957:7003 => -0.4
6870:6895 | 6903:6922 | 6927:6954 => 0.5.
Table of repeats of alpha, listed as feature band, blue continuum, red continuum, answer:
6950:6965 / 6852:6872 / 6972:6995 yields -0.4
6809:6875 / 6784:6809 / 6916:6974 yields 2.2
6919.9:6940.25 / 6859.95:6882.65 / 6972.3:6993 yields -0.3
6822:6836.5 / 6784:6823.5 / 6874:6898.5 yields -0.2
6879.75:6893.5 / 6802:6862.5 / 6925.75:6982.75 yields 0.7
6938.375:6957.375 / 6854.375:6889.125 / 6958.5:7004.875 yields -0.6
